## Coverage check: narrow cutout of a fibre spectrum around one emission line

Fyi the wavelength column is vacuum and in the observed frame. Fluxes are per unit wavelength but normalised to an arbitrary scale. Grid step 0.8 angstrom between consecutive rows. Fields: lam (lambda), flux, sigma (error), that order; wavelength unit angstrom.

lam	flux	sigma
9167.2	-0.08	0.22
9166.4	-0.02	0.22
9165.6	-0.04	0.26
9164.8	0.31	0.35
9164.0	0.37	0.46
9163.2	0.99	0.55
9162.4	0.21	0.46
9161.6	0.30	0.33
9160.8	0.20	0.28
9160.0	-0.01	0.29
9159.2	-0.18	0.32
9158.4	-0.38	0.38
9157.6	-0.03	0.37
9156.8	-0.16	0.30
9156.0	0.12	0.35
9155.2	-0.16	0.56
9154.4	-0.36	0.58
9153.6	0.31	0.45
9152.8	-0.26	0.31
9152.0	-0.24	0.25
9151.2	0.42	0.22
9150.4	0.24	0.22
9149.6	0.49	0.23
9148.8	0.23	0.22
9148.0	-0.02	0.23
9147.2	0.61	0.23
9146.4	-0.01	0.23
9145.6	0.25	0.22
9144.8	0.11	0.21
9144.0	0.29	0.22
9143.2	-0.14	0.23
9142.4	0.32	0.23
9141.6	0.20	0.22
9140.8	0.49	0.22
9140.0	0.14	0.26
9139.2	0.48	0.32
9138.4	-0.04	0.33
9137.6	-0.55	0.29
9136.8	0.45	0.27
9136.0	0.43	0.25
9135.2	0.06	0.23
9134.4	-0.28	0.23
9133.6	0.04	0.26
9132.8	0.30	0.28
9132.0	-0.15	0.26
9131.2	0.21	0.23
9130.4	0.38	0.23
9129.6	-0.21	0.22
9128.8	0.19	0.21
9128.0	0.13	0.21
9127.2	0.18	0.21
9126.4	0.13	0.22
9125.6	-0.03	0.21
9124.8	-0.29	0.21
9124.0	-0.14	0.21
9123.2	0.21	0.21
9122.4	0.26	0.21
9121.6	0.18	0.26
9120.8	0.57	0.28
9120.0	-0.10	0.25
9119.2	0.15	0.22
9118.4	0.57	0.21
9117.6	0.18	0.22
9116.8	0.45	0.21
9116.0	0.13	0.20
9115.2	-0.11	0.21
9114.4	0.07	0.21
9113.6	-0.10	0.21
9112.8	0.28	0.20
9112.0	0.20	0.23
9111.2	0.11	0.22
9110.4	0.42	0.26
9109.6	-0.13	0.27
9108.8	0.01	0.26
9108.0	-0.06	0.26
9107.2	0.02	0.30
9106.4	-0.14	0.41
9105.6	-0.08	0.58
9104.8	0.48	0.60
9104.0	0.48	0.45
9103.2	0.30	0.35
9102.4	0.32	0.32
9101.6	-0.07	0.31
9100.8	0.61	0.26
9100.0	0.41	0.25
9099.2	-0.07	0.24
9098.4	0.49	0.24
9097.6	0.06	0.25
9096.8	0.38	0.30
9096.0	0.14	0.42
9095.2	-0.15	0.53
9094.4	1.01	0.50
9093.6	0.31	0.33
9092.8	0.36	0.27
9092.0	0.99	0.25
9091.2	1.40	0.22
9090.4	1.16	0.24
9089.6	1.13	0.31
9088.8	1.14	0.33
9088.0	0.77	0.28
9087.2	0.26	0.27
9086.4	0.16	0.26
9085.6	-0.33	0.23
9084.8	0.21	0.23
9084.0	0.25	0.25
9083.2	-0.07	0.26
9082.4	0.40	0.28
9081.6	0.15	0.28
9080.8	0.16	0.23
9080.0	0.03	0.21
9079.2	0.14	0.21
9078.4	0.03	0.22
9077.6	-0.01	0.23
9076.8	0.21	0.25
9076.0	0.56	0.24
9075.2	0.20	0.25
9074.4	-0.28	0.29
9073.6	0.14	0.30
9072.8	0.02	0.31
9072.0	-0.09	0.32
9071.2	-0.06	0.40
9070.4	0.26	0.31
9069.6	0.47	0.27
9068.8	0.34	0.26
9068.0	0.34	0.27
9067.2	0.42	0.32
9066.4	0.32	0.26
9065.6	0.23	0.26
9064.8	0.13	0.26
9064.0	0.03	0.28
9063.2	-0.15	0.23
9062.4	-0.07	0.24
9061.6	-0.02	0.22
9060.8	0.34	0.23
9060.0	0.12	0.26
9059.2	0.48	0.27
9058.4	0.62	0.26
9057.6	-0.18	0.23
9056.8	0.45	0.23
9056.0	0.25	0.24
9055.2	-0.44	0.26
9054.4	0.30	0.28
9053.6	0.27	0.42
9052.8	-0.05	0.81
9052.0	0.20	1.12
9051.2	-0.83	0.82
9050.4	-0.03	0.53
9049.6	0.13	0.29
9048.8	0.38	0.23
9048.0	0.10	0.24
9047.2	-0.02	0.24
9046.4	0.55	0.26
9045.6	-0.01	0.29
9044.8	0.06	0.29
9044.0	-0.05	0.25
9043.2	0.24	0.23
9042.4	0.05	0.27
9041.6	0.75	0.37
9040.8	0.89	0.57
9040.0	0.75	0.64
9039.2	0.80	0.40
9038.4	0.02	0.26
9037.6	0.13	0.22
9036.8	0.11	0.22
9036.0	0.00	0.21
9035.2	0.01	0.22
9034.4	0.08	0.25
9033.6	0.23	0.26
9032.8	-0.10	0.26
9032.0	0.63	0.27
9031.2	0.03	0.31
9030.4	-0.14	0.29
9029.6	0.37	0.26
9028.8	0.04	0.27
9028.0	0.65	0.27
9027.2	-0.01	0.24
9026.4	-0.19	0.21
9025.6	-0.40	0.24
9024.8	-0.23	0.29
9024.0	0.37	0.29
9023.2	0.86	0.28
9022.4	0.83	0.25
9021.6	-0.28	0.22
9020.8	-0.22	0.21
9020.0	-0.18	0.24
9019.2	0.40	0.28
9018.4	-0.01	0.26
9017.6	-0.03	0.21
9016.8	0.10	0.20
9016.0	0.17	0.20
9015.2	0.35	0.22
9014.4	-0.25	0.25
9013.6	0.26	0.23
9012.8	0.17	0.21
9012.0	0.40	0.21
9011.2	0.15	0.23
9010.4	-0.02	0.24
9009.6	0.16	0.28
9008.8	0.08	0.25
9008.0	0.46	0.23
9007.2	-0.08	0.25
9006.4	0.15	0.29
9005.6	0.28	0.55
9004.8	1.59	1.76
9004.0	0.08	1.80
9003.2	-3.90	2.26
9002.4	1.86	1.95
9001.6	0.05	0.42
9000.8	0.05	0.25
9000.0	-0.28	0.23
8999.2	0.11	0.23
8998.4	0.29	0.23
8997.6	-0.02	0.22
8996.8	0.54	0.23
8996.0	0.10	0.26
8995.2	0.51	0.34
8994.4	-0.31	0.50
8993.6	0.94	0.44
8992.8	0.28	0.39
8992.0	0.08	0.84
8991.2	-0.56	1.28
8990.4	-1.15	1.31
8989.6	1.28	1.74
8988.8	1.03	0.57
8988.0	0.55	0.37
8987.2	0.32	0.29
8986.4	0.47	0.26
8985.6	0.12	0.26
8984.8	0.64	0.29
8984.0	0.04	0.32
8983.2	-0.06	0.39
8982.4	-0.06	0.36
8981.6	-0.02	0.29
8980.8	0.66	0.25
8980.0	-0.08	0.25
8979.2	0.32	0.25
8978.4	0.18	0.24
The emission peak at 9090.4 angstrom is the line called H-gamma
